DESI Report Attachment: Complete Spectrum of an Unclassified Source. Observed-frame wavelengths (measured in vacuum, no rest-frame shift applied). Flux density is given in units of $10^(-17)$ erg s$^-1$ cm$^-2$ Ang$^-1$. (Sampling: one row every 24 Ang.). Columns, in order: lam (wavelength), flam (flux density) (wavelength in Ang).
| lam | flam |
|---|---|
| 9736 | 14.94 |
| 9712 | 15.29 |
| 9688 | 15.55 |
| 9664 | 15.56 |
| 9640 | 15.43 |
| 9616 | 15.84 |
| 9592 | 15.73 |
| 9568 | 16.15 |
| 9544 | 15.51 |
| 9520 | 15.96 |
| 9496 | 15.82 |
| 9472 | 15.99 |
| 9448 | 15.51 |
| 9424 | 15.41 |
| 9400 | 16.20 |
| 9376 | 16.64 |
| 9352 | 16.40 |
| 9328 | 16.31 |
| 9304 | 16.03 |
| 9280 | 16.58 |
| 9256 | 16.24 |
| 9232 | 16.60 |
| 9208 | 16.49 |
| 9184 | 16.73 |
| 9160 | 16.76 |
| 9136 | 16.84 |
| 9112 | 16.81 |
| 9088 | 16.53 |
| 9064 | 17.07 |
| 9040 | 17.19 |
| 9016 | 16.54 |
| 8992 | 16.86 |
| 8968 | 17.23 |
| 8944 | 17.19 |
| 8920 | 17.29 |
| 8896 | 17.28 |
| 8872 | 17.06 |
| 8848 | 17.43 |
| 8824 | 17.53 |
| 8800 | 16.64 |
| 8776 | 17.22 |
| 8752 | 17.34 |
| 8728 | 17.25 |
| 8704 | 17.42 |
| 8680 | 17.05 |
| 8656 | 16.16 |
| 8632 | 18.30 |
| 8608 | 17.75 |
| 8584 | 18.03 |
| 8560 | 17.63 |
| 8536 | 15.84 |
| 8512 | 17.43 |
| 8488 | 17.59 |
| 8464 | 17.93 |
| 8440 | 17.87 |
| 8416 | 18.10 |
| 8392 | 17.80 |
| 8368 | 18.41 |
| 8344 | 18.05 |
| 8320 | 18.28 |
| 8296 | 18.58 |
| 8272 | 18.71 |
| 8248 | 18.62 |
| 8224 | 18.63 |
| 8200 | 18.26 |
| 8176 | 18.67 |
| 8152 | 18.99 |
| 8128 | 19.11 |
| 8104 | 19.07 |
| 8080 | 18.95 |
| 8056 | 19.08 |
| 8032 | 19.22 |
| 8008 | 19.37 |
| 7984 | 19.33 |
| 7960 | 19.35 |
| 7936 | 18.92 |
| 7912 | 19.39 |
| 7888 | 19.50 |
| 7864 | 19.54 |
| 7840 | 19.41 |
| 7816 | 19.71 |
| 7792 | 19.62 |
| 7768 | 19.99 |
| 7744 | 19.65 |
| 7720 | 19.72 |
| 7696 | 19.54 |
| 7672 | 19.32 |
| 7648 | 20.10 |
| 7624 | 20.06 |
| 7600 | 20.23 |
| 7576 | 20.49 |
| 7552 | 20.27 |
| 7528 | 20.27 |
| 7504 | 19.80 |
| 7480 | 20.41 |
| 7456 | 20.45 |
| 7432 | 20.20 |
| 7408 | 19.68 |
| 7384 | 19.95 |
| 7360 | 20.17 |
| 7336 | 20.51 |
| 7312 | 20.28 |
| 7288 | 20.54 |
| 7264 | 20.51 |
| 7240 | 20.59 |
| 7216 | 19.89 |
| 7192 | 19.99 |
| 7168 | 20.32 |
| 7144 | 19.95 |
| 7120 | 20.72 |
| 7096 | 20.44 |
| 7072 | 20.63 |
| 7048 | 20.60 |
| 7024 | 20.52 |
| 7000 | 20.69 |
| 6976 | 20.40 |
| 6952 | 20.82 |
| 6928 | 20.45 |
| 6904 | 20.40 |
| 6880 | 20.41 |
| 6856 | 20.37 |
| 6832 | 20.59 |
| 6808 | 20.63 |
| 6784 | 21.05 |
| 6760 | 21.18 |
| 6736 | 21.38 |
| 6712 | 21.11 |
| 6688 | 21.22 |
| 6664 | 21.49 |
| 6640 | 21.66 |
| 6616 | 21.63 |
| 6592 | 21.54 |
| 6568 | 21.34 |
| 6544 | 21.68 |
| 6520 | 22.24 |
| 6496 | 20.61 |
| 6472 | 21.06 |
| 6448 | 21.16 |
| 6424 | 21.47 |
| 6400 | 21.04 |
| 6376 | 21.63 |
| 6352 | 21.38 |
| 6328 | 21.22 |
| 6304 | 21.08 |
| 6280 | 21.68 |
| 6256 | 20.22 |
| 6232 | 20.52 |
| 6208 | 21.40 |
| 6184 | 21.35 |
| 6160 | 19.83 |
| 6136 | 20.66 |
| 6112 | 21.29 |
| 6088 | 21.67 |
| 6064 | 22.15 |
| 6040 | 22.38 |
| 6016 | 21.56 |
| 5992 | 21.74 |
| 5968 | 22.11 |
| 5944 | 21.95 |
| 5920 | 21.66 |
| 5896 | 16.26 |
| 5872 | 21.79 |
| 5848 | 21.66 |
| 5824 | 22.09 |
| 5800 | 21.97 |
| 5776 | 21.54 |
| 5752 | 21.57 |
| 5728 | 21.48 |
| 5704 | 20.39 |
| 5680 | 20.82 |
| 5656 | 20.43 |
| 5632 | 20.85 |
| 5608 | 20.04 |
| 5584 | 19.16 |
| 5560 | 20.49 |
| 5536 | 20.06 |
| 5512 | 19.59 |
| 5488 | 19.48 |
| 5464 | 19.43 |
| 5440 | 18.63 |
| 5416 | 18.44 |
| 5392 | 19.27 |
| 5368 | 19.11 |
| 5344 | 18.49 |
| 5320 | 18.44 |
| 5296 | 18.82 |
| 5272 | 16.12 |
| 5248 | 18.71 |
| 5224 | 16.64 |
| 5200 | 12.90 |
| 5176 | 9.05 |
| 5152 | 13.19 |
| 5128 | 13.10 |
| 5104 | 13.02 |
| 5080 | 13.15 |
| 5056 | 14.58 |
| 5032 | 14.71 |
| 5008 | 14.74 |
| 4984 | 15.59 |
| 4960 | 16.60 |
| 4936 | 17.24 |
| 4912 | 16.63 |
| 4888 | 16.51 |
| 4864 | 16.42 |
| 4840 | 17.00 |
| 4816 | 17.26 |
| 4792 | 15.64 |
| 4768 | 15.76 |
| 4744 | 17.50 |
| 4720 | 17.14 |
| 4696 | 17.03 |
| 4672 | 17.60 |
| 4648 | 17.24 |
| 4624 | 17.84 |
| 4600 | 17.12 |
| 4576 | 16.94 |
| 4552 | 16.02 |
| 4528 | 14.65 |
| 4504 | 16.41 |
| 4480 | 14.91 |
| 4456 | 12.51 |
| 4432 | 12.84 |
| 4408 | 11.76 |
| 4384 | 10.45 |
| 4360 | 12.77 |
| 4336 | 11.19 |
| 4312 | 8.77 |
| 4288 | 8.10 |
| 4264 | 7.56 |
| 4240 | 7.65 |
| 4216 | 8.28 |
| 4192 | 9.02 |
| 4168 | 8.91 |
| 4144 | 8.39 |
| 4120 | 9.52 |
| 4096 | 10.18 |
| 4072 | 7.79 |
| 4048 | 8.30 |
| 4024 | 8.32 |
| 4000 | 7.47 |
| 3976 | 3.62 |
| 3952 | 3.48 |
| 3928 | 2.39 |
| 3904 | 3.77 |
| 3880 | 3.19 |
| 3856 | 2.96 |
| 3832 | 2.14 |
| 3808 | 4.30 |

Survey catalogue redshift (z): 0.000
